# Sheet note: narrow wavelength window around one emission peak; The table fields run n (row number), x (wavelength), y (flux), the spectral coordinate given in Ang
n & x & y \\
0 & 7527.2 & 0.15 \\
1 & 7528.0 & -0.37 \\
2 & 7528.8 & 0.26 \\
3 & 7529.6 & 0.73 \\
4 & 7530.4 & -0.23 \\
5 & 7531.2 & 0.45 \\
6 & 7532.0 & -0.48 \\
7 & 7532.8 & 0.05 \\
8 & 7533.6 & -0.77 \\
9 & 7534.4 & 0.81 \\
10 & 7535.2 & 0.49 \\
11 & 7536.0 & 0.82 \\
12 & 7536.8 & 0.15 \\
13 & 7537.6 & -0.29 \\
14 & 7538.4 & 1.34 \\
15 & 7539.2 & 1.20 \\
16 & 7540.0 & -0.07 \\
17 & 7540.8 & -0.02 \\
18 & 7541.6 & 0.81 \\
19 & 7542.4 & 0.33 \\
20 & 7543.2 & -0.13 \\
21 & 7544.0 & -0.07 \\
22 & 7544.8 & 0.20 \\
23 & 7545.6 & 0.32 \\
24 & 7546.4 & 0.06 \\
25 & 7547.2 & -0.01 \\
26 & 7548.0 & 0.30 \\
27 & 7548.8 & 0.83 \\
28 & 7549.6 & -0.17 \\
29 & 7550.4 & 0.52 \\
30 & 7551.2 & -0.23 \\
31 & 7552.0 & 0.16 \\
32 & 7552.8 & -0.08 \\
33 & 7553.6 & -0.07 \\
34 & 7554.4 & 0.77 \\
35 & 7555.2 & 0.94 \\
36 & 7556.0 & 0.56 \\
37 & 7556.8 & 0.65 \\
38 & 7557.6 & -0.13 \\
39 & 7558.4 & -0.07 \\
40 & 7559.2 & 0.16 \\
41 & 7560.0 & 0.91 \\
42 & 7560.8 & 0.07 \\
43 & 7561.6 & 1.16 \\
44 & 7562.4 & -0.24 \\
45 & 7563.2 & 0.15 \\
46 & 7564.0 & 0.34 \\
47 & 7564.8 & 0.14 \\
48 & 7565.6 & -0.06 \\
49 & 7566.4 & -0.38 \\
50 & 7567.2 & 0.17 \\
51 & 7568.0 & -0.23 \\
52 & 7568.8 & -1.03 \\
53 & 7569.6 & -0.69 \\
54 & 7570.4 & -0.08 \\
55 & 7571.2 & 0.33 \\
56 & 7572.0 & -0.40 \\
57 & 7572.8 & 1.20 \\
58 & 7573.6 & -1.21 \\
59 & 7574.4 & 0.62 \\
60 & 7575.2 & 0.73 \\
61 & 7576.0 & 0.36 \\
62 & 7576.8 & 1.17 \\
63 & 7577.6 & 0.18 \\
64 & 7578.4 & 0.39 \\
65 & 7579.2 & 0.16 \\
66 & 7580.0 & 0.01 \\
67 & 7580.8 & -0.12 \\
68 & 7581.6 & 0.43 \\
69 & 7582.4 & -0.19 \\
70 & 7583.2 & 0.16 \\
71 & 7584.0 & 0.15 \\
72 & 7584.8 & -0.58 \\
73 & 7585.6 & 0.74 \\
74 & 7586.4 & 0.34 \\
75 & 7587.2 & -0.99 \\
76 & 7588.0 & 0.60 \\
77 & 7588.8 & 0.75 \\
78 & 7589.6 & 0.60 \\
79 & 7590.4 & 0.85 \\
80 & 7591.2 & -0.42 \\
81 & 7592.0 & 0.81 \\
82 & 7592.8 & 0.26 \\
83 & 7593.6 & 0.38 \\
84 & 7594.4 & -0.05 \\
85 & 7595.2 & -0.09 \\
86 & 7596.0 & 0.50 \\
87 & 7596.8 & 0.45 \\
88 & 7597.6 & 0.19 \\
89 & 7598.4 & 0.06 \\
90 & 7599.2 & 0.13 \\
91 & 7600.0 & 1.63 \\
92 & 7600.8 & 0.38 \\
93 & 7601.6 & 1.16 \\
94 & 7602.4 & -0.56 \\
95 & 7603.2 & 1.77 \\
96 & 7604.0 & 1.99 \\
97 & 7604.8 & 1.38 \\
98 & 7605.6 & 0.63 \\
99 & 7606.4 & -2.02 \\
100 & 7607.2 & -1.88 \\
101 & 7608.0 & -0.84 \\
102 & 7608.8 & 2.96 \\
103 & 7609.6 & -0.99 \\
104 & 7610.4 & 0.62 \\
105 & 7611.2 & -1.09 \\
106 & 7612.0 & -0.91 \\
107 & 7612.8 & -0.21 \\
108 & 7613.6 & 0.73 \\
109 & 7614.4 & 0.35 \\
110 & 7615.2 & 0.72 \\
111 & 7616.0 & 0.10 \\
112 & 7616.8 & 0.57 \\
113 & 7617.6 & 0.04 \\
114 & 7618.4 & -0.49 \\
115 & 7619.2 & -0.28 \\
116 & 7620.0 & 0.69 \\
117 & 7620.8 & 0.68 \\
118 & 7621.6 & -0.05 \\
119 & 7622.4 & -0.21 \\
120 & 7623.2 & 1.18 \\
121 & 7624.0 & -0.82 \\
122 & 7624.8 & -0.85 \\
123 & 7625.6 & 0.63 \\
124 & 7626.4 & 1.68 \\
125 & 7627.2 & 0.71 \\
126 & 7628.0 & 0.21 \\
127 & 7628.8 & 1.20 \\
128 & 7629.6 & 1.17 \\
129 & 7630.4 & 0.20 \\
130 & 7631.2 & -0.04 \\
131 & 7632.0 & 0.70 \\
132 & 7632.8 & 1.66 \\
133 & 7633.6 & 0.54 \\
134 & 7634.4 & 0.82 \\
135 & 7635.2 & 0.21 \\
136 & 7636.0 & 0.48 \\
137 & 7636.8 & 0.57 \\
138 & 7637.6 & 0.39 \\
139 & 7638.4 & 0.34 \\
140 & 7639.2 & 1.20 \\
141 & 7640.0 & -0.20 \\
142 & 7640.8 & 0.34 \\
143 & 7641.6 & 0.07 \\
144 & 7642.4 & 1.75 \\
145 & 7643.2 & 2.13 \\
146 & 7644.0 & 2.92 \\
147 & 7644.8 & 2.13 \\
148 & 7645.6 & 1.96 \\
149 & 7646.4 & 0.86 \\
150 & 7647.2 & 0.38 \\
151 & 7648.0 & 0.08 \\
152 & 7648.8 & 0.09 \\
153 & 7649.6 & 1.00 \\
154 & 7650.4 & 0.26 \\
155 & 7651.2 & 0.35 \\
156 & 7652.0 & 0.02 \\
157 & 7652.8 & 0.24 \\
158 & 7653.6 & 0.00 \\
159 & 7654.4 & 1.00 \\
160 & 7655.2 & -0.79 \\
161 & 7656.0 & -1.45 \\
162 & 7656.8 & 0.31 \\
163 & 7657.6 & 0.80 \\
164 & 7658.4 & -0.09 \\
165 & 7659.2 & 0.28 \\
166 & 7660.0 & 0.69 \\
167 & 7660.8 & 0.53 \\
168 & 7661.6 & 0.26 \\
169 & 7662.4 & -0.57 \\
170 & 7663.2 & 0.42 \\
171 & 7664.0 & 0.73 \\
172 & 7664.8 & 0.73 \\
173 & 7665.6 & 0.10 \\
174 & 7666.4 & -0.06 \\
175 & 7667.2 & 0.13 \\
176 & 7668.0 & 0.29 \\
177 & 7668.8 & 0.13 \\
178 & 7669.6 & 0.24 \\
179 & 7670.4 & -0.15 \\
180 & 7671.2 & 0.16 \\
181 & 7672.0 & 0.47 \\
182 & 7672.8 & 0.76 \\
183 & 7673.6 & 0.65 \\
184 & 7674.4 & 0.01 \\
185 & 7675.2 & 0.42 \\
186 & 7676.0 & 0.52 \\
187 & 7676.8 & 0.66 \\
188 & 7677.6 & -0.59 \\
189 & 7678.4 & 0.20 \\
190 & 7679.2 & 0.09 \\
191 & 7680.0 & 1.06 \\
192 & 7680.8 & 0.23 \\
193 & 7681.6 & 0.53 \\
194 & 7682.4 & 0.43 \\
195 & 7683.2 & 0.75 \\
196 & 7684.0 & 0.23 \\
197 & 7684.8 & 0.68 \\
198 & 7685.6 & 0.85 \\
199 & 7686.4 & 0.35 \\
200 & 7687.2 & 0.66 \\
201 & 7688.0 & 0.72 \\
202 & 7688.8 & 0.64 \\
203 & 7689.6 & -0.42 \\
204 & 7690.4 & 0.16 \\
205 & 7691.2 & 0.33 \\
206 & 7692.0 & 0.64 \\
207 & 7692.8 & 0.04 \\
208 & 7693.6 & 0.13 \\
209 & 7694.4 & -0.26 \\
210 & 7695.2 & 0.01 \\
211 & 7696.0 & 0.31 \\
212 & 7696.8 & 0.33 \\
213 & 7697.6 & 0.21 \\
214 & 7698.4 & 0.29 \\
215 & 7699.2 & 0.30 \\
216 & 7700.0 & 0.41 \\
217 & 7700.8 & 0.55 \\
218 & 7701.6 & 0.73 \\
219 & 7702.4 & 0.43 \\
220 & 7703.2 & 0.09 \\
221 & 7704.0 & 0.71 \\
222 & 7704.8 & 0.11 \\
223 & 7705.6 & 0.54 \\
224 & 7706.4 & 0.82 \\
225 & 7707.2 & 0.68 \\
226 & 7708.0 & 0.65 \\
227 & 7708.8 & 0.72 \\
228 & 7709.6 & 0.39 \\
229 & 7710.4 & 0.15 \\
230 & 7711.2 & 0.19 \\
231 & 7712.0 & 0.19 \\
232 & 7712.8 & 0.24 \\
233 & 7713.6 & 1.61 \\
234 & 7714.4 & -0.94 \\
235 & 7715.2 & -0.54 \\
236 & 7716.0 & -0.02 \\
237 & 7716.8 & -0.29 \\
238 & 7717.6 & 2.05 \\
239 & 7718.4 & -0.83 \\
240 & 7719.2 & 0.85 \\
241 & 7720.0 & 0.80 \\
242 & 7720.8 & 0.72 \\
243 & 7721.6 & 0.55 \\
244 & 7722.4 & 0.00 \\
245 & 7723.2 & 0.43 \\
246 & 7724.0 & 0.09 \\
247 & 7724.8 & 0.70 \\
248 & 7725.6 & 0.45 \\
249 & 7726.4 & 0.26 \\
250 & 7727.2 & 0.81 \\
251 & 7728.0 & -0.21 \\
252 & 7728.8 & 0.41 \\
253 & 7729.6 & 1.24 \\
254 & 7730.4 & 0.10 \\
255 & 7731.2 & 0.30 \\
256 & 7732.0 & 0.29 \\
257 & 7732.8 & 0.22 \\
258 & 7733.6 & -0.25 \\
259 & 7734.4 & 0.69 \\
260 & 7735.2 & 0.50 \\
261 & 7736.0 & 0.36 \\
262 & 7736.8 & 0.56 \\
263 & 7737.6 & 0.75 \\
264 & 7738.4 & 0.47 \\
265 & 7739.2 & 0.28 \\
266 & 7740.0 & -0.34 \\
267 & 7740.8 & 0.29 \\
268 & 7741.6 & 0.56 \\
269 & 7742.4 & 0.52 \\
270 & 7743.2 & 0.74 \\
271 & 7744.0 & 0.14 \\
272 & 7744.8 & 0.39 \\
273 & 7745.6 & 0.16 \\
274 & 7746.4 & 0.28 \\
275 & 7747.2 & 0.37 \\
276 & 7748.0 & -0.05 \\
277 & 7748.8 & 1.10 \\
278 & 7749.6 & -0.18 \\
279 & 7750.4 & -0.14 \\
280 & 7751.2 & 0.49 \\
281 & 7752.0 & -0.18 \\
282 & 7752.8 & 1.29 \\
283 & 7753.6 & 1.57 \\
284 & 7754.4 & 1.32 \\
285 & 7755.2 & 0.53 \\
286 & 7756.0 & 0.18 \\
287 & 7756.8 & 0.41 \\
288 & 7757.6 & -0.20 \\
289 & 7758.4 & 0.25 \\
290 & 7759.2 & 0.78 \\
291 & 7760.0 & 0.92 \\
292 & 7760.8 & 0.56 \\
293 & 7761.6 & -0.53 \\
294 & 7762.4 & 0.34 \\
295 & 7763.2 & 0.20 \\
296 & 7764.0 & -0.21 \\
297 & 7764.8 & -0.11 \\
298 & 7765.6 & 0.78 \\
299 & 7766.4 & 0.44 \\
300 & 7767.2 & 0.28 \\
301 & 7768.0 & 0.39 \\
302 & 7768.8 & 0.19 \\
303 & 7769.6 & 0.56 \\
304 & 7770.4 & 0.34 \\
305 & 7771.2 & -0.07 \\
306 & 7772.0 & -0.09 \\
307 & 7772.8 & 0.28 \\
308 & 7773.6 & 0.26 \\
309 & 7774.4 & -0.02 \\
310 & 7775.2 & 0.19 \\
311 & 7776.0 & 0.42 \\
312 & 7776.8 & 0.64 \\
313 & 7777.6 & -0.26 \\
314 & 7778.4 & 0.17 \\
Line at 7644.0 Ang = H-gamma 4340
